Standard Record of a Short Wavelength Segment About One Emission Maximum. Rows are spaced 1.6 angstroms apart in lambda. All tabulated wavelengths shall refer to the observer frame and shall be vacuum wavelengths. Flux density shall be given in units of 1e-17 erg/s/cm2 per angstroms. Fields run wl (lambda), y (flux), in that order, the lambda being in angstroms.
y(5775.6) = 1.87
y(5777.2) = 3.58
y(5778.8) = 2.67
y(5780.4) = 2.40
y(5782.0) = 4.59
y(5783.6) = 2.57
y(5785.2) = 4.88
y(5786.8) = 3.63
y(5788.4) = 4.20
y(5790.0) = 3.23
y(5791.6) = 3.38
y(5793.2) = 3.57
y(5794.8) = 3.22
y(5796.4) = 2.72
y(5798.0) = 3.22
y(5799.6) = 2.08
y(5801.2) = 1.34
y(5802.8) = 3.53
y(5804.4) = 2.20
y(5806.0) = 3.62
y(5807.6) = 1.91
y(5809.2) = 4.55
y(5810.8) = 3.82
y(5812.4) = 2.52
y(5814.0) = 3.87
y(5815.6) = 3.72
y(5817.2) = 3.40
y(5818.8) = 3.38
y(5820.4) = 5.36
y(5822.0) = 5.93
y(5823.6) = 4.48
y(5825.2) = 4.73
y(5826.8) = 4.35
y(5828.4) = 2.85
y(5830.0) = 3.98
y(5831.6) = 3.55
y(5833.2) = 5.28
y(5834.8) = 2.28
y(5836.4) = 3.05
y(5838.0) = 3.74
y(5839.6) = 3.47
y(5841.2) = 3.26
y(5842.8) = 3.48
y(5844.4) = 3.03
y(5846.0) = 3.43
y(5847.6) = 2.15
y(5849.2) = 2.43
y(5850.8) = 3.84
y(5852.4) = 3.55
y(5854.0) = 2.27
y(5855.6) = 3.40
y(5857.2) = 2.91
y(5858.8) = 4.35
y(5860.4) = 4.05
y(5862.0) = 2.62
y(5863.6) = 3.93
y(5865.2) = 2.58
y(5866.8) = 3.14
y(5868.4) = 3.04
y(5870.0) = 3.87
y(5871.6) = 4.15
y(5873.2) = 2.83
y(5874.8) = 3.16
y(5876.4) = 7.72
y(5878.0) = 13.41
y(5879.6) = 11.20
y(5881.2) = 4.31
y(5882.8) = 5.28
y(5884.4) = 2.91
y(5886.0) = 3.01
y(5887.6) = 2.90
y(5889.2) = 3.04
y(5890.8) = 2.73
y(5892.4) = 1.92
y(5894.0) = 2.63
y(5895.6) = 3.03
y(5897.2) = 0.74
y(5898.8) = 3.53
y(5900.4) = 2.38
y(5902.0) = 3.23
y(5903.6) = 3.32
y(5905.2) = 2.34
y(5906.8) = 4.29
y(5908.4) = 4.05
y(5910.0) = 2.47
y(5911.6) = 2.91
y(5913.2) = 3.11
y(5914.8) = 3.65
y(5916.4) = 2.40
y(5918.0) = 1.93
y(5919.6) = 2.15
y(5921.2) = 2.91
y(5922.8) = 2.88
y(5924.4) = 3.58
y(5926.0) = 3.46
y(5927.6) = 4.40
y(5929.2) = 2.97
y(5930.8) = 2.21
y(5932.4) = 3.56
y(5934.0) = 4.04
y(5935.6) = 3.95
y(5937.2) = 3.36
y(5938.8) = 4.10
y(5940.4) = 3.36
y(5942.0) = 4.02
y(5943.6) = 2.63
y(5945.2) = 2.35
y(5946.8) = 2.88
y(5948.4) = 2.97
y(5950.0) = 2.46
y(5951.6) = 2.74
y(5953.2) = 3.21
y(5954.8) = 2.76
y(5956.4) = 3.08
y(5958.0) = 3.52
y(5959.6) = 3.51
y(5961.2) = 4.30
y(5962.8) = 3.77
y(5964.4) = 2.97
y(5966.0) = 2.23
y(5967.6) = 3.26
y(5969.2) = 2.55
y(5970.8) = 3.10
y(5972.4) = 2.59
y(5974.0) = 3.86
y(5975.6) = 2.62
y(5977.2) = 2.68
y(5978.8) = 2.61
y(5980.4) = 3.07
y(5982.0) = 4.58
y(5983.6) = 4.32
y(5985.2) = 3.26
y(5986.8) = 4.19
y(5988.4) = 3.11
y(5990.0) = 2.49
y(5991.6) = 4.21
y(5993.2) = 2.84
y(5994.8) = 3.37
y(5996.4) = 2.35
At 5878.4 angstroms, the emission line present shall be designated [O III] 5007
